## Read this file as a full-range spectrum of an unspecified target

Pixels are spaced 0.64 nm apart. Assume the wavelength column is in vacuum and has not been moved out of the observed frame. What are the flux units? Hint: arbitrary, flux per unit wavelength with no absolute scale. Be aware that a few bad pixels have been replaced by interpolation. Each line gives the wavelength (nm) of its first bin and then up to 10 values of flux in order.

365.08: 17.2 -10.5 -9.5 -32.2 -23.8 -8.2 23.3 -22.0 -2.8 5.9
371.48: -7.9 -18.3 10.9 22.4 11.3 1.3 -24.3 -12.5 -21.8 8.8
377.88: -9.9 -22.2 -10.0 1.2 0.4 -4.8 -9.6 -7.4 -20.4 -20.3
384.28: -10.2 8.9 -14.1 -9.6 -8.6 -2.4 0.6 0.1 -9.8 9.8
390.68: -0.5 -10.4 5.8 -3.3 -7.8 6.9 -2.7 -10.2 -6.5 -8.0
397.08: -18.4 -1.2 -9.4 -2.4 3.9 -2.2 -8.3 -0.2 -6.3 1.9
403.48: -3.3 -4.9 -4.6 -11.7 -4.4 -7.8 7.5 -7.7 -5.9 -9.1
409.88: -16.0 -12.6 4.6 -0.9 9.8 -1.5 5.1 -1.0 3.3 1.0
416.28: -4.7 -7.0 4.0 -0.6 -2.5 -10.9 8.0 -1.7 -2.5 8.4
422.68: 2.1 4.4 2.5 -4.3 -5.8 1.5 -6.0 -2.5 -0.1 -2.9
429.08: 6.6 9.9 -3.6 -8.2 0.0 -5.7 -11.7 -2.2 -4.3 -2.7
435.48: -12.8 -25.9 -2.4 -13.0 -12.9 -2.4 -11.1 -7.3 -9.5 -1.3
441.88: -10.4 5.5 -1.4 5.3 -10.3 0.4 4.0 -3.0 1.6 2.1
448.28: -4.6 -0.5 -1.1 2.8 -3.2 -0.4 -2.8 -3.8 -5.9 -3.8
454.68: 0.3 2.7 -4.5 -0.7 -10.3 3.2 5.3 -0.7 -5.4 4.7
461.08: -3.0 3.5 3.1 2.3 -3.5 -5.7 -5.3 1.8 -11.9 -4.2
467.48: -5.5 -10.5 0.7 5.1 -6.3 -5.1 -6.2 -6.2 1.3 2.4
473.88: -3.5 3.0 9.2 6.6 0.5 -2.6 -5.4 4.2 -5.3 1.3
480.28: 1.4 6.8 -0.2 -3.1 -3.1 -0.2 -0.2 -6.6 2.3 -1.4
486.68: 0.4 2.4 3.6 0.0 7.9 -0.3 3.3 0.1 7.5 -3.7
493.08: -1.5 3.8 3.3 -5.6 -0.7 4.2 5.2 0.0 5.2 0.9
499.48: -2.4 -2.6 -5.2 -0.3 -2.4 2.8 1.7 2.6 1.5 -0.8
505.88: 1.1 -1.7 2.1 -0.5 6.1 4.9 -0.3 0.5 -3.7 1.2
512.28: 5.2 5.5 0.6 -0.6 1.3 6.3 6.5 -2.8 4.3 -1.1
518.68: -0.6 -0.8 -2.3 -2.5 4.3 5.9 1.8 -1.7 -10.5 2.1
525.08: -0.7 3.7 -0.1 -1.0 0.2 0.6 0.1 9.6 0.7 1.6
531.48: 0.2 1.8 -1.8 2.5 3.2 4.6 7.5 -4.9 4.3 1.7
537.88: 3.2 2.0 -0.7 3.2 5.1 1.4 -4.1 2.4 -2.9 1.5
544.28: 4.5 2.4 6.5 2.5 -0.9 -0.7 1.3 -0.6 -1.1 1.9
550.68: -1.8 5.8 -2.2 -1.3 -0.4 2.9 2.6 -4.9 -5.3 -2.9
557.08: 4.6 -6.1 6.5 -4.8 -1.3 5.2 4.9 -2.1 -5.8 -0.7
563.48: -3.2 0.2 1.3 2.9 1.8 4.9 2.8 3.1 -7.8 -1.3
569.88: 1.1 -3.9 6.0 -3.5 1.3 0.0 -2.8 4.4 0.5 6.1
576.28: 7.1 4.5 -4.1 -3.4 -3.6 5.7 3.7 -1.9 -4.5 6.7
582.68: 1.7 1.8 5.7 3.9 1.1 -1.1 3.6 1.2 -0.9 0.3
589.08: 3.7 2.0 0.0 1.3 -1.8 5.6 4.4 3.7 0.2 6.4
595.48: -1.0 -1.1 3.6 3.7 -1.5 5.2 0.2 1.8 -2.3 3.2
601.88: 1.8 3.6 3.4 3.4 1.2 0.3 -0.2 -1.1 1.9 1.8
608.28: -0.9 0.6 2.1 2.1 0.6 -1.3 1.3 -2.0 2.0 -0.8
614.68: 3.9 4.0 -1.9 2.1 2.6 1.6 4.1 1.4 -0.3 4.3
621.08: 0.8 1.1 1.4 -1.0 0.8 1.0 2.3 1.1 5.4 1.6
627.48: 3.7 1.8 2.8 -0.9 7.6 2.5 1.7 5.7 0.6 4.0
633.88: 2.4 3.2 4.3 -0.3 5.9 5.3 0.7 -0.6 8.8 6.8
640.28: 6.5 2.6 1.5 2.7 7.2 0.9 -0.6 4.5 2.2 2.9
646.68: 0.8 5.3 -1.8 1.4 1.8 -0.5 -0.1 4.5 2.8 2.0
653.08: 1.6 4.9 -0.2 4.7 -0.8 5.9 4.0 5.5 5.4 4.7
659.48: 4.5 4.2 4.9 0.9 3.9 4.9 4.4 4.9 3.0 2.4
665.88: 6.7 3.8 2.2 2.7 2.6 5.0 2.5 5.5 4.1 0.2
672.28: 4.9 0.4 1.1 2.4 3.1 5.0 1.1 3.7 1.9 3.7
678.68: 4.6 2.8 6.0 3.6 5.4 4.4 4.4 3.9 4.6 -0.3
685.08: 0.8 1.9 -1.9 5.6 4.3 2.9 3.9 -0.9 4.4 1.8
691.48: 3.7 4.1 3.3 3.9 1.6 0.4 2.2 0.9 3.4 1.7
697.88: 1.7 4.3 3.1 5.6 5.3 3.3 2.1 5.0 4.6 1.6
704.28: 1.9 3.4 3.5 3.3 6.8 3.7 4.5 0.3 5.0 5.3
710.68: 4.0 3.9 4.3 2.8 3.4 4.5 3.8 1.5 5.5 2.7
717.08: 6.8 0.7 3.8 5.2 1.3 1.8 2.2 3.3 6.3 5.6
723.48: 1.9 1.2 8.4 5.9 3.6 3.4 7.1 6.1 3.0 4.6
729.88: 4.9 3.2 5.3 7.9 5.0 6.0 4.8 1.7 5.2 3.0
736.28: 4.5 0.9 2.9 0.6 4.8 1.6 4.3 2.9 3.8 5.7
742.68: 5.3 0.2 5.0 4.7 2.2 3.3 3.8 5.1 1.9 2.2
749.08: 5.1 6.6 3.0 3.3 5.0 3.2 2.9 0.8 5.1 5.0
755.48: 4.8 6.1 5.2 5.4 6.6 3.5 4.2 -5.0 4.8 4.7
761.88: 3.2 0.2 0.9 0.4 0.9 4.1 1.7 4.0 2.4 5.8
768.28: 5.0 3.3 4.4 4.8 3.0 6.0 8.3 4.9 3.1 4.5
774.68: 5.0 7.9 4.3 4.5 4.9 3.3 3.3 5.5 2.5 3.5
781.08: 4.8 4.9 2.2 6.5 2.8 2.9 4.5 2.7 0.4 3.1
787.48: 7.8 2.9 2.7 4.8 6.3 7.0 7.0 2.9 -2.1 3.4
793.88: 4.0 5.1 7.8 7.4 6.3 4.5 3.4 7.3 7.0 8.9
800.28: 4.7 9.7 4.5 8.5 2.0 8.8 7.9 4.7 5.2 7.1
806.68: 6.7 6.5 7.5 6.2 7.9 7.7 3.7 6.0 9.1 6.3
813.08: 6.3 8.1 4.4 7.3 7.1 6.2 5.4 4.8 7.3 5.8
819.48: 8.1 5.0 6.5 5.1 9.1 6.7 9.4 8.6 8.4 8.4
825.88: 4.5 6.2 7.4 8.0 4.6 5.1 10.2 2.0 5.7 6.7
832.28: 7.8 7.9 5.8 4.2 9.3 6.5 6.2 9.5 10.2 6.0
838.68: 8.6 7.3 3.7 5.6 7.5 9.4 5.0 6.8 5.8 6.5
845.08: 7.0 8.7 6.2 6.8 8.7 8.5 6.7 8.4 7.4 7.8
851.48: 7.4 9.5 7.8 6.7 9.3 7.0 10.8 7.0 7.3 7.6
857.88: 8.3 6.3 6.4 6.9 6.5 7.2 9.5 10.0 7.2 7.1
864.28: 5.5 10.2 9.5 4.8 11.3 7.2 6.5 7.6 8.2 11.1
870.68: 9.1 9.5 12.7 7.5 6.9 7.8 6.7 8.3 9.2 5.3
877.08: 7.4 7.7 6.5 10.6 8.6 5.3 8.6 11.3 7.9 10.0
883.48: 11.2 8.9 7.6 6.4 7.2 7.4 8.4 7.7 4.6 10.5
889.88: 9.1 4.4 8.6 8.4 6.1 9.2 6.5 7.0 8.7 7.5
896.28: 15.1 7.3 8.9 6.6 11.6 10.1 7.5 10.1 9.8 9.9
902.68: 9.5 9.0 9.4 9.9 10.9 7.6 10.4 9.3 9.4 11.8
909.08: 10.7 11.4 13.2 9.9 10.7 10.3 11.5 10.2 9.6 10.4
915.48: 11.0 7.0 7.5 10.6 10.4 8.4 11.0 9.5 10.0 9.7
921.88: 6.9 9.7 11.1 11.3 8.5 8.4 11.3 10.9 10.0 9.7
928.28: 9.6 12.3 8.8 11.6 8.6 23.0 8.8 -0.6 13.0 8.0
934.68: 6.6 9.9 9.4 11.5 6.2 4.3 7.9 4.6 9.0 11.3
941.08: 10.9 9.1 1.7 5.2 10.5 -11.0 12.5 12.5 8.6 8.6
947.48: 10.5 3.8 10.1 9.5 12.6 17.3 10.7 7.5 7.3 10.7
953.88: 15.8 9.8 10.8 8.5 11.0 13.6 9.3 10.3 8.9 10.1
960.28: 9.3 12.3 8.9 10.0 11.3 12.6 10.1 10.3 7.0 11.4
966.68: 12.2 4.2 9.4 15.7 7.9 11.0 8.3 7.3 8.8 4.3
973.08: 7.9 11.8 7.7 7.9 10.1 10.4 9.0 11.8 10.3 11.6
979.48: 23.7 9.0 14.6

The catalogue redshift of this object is 0.997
